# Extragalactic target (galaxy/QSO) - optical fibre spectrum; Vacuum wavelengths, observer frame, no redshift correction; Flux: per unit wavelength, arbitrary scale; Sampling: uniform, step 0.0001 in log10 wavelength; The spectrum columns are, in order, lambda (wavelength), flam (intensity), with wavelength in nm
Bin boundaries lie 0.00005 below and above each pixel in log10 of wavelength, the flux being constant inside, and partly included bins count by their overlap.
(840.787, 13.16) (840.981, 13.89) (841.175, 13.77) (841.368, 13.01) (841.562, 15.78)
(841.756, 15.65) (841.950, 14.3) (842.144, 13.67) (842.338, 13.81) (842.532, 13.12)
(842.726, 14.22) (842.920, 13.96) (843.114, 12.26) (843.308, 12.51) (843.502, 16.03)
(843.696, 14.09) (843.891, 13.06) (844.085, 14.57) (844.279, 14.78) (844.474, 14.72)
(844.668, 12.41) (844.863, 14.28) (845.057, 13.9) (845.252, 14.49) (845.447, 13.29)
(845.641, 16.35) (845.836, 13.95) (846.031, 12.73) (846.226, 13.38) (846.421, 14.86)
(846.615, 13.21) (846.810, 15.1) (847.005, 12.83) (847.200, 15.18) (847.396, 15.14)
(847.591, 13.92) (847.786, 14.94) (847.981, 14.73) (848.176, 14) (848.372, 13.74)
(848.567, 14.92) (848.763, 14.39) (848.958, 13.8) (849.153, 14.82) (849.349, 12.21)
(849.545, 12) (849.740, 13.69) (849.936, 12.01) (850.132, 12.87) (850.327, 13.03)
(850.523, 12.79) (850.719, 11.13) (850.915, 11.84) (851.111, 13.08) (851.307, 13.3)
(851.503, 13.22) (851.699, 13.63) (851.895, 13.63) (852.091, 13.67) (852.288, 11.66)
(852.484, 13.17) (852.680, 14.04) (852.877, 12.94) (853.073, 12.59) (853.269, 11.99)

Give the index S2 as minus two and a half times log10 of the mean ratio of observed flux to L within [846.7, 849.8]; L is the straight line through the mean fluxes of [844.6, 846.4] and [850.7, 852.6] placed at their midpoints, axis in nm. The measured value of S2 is -0.05 mag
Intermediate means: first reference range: 13.9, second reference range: 12.9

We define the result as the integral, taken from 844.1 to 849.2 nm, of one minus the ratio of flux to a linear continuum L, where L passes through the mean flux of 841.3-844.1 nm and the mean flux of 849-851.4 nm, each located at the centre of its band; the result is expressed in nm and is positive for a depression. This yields -0.34 nm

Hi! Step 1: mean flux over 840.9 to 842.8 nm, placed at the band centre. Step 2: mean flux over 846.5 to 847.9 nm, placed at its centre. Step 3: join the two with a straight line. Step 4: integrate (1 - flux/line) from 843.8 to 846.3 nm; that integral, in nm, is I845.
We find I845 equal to 0.04 nm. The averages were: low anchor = 14.1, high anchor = 14.3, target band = 14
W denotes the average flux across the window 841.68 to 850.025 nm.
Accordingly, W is 14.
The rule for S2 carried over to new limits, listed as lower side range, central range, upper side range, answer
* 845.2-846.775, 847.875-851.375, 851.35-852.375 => 0.023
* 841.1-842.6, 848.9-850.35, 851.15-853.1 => 0.033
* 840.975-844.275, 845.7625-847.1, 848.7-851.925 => -0.017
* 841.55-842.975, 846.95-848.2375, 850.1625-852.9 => -0.075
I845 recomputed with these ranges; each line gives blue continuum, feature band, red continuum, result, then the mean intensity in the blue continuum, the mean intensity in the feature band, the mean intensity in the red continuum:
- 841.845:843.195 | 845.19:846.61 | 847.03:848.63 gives 0.01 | 13.6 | 14.1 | 14.5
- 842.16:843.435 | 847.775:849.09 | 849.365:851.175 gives -0.17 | 13.4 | 14.3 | 12.5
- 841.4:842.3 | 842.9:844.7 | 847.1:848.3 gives 0.09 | 14.6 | 13.9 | 14.6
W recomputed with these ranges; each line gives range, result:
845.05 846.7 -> 14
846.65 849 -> 14.4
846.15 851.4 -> 13.6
